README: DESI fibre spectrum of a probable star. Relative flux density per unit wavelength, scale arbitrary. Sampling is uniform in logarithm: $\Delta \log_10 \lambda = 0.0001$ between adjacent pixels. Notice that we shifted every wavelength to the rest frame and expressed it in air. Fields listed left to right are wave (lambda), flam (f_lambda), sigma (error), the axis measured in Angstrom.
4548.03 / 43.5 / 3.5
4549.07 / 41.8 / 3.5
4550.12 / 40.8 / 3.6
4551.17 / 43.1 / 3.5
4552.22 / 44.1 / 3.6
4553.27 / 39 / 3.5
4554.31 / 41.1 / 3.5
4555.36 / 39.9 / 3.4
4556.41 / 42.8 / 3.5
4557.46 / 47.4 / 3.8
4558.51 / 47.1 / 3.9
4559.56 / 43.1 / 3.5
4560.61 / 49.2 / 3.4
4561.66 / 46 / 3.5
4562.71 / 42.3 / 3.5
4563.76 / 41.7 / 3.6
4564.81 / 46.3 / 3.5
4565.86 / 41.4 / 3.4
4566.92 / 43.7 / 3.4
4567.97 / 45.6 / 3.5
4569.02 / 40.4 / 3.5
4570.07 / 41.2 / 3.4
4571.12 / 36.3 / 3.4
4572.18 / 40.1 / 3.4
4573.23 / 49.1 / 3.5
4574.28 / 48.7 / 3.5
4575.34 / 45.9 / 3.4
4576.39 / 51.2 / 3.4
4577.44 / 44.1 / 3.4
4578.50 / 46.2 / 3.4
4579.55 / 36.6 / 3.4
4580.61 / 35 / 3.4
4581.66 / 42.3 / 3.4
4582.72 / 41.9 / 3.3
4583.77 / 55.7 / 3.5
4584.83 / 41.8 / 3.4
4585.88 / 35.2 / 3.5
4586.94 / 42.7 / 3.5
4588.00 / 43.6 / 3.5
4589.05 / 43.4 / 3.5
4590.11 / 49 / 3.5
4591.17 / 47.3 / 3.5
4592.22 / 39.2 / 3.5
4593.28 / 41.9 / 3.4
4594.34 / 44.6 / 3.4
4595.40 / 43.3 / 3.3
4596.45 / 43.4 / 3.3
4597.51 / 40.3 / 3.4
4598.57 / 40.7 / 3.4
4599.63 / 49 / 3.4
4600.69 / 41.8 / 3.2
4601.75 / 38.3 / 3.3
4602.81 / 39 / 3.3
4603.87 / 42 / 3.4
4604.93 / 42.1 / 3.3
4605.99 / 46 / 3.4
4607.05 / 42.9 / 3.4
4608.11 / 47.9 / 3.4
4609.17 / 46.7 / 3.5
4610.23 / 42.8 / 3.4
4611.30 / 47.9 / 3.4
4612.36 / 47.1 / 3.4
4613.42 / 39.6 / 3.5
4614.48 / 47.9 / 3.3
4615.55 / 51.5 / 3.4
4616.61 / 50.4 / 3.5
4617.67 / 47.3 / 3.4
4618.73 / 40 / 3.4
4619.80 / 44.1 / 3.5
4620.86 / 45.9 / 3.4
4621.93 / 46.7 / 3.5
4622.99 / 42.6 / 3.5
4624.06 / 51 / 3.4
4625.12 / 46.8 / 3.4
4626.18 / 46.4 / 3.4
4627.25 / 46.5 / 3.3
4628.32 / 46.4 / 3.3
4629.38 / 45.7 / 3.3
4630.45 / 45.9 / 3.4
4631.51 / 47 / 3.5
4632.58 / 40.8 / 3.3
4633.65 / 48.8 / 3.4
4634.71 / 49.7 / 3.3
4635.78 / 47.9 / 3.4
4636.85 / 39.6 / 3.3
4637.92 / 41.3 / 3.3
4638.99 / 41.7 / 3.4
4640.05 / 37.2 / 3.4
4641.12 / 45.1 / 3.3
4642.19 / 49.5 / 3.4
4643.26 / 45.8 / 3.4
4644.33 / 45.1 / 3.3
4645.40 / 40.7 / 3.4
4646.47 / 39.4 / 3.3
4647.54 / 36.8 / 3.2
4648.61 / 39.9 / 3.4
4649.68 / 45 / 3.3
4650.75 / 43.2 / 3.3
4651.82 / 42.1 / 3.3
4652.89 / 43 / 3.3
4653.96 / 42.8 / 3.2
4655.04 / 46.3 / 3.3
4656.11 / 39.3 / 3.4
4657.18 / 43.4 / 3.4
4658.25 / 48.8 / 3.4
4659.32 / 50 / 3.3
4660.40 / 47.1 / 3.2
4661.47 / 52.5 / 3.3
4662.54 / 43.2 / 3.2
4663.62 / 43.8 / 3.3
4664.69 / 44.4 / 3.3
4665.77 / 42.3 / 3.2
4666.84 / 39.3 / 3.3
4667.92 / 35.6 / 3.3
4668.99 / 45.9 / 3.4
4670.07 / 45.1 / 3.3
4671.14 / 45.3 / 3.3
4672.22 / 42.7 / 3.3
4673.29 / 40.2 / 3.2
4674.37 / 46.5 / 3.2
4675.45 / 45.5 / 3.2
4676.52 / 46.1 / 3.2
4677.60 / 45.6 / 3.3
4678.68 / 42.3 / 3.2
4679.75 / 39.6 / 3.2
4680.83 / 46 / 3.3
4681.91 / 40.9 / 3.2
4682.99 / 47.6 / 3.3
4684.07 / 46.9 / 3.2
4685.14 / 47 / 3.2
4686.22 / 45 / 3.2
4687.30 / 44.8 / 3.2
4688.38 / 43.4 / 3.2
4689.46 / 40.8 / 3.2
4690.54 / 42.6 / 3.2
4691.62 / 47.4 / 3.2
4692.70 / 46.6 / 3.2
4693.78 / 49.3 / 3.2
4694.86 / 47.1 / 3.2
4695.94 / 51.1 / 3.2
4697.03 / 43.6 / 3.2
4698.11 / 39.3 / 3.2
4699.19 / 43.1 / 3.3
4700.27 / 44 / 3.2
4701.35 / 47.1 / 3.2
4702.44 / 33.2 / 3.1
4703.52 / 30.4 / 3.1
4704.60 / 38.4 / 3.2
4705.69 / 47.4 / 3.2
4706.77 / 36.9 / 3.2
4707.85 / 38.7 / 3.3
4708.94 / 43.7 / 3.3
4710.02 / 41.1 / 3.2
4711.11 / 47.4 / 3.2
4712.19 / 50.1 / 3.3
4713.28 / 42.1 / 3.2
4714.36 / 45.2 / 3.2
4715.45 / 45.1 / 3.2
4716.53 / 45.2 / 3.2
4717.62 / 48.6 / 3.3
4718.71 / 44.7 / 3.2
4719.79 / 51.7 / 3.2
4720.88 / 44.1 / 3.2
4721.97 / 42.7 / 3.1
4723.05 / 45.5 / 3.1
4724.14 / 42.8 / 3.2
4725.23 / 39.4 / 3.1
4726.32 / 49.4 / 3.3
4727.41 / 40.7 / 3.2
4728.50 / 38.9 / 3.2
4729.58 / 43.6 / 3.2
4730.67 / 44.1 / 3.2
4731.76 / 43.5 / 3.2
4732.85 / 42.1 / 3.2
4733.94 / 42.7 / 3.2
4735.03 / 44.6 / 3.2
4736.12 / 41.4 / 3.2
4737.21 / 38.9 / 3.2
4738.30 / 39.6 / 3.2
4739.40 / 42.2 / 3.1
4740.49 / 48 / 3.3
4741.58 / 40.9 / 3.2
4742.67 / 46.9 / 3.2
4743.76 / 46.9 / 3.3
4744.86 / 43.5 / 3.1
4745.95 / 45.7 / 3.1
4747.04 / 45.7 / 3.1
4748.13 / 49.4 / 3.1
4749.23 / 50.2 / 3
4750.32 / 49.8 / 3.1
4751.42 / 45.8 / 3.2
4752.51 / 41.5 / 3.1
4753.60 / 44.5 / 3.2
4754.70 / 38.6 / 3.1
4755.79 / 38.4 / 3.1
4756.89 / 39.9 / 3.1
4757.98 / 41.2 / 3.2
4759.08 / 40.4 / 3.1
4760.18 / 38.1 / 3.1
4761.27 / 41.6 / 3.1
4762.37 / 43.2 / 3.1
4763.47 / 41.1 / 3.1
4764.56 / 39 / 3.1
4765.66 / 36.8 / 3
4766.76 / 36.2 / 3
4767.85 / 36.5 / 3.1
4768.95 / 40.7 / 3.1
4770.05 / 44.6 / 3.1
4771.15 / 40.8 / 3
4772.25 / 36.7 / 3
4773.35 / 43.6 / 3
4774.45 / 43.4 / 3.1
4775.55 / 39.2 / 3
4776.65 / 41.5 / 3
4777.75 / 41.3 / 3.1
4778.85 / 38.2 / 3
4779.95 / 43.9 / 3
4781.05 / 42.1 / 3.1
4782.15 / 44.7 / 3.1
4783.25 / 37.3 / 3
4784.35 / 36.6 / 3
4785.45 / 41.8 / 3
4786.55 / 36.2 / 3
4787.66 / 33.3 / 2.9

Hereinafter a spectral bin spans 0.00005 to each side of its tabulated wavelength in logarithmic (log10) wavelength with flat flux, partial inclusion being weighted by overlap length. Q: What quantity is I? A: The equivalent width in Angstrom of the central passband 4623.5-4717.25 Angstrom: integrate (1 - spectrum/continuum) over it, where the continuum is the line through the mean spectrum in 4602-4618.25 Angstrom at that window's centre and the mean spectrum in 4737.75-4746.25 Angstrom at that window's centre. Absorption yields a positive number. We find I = 1.5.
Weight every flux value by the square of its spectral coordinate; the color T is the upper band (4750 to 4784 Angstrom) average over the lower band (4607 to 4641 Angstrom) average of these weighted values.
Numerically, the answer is 0.96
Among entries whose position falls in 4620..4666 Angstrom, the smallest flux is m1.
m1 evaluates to 36.8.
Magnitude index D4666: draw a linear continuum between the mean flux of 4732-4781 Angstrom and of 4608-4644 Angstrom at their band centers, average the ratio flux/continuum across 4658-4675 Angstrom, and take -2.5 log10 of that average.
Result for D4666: 0.00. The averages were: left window 45.6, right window 42.2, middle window 44.5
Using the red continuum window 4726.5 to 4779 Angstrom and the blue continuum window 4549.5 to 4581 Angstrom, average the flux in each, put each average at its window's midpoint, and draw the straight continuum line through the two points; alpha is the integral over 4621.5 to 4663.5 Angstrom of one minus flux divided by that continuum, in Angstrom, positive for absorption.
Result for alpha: -1.7 Angstrom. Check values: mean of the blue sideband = 43.3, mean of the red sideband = 42.2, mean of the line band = 44.6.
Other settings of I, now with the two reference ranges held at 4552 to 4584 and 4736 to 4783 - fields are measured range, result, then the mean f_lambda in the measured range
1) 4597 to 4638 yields -1.7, 45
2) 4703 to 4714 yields 0.2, 41.7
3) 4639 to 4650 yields 0.2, 42.4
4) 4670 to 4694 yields -1.0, 44.6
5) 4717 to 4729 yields -0.6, 44.4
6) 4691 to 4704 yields -0.3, 43.6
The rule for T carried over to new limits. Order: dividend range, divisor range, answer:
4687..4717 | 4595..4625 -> 1.01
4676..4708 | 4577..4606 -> 1.06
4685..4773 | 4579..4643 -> 1.02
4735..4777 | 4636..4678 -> 1.01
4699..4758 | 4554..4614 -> 1.06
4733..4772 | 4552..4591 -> 1.05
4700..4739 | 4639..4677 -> 1.01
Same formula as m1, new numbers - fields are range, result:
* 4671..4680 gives 39.6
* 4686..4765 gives 30.4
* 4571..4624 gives 35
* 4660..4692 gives 35.6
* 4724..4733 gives 38.9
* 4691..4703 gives 33.2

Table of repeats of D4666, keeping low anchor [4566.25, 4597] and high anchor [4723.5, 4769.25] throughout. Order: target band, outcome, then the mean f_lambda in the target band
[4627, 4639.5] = -0.05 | 45.1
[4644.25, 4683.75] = -0.02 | 43.6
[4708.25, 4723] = -0.07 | 45.5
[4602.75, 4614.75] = -0.03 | 44.5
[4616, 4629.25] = -0.07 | 46.2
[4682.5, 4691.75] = -0.05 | 45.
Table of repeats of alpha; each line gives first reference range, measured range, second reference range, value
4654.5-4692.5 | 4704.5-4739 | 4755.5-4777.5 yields -1.1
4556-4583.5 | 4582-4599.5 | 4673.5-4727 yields 0.1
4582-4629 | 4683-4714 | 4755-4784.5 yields -1.1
